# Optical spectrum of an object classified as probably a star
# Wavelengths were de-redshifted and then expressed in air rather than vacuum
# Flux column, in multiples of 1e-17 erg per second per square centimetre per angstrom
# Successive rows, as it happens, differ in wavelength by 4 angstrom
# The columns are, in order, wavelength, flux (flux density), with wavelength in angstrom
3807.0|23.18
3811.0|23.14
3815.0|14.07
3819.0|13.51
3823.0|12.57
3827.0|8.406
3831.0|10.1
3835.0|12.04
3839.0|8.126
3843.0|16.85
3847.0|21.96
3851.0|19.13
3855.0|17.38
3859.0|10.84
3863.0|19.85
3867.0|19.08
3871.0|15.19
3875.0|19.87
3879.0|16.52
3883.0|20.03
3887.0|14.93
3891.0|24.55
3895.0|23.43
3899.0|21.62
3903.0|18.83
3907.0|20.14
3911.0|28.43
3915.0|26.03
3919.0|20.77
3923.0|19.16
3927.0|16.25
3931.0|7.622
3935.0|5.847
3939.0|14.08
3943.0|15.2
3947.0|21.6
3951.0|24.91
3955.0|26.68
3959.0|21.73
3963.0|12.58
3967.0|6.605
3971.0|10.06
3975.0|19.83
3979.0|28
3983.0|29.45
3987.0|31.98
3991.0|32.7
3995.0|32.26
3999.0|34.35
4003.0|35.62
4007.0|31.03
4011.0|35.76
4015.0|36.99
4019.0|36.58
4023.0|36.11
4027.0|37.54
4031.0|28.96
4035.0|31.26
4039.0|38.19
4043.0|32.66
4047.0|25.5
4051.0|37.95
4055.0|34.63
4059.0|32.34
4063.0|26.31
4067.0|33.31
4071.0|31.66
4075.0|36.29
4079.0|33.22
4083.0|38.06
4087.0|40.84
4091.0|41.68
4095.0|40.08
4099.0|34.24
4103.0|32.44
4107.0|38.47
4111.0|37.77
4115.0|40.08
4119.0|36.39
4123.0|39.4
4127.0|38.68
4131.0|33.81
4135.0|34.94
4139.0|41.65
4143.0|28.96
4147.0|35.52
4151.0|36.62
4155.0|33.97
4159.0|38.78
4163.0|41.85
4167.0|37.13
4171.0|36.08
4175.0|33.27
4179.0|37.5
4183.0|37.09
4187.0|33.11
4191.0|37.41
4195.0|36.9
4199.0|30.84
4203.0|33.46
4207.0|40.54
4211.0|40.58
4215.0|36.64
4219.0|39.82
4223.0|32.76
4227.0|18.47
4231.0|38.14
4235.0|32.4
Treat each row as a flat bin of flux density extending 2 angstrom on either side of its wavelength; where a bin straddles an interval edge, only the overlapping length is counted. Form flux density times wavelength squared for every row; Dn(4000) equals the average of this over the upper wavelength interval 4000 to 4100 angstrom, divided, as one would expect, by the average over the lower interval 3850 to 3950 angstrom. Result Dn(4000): 2.0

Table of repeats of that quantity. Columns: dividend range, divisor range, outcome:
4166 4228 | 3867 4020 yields 1.78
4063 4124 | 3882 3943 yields 2.15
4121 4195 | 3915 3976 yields 2.46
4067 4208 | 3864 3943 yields 2.22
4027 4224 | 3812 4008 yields 2.04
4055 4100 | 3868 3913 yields 1.91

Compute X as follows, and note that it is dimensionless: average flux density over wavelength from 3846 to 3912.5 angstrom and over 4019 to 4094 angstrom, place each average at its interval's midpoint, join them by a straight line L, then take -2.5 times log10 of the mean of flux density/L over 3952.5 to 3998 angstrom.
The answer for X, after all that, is 0.20 mag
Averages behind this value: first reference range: 19.4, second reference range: 34.4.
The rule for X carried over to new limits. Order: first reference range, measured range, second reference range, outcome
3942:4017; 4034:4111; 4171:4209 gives -0.16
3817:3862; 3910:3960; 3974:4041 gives 0.29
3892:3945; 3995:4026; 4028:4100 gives -0.23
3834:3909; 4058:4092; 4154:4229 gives -0.19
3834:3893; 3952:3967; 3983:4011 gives 0.44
